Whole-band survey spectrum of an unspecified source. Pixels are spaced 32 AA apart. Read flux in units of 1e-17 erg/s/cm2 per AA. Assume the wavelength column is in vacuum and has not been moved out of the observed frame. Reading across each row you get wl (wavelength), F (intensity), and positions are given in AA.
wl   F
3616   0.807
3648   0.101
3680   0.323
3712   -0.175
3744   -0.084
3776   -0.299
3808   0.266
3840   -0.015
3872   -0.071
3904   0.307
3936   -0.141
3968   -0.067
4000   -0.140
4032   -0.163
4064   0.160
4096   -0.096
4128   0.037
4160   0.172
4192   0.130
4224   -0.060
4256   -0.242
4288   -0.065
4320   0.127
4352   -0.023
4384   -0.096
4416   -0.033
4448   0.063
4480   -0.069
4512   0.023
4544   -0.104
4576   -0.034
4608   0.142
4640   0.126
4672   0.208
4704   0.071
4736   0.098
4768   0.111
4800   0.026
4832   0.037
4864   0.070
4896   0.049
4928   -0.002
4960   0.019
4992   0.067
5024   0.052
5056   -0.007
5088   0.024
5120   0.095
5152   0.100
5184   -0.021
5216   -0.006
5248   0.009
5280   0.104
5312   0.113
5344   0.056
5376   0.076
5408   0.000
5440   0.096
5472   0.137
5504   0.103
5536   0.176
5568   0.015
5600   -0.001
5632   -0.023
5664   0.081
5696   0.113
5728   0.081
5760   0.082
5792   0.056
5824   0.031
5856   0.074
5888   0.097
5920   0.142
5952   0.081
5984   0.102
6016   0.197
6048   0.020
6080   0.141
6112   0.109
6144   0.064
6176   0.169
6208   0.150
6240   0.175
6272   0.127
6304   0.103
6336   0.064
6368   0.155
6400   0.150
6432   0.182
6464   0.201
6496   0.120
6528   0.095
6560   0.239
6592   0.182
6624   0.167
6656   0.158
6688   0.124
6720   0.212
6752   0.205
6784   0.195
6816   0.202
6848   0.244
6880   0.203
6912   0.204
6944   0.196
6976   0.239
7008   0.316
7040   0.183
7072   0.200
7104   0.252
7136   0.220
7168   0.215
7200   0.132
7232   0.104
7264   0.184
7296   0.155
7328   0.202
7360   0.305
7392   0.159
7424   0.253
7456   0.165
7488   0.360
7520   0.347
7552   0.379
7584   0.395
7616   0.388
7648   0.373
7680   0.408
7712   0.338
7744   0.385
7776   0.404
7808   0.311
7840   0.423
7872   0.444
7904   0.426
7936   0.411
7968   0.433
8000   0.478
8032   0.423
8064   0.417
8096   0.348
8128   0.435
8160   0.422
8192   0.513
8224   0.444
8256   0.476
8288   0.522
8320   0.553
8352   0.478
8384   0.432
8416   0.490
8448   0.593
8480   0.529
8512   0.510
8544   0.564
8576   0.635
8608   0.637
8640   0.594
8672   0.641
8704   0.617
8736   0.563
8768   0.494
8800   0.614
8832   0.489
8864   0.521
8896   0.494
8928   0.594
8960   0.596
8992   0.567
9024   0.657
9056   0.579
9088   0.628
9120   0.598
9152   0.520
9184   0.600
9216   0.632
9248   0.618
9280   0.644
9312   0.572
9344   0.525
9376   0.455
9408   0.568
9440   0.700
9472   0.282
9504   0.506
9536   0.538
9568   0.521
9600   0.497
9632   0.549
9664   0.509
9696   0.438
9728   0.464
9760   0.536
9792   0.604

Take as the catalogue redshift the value 0.879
